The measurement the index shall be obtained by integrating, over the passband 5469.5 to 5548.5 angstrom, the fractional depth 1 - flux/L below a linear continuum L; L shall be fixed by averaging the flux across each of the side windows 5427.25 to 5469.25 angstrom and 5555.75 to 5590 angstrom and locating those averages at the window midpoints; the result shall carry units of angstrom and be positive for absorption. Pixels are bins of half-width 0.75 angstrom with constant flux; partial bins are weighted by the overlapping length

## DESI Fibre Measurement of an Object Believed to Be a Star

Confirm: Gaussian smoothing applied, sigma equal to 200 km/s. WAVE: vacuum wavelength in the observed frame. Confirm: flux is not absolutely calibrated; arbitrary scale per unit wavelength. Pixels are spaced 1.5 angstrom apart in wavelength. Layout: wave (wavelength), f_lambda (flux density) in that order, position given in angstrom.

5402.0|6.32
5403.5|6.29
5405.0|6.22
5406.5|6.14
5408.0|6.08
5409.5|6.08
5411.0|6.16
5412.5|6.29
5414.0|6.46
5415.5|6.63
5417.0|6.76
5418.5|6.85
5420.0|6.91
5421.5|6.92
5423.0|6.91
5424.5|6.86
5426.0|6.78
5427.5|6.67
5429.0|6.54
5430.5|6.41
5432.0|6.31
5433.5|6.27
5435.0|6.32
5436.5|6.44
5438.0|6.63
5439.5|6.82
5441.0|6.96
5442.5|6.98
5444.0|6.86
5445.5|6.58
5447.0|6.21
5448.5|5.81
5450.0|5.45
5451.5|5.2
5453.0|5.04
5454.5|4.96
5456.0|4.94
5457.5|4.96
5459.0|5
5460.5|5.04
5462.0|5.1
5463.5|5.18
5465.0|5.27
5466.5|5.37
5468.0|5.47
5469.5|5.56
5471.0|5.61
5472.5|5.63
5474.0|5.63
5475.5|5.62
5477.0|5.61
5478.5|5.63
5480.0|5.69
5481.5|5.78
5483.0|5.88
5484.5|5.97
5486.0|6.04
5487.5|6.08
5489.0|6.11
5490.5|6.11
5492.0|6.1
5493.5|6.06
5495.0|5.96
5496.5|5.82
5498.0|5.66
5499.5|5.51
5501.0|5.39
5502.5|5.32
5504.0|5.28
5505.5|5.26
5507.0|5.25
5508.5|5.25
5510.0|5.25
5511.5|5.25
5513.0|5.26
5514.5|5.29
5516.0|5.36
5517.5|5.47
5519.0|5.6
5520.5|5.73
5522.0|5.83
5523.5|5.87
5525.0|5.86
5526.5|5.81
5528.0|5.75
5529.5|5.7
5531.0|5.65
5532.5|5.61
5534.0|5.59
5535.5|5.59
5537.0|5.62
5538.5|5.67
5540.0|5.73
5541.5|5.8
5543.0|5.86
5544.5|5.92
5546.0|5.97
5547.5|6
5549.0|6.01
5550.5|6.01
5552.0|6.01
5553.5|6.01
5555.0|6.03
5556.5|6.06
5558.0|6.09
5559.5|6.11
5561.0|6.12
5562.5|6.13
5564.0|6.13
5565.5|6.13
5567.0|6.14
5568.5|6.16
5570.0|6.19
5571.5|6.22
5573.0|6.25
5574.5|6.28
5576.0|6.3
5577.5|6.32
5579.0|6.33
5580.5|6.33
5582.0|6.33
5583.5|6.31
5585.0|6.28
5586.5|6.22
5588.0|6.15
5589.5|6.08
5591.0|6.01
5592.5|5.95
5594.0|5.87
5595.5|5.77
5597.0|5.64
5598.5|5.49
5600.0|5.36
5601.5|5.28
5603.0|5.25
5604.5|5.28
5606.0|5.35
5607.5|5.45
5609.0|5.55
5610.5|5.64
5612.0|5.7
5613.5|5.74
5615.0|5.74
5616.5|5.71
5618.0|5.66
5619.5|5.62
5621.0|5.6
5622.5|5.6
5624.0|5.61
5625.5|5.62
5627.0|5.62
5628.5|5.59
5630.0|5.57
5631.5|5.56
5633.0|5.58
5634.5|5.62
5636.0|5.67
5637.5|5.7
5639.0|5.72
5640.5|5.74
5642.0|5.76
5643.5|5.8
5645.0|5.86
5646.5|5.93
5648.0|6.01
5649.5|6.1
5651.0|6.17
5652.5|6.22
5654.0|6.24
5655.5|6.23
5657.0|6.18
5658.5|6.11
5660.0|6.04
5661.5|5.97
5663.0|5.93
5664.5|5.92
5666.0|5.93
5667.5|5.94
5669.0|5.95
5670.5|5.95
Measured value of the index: 4.6 angstrom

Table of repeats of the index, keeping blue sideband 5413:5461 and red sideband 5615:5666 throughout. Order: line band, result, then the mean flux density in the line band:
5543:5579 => -0.75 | 6.11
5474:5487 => 0.80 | 5.77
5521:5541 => 1.10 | 5.72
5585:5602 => 0.26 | 5.83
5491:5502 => 0.61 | 5.78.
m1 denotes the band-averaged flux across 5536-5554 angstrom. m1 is 5.88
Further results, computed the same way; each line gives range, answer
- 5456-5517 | 5.53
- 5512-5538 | 5.62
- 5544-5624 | 5.92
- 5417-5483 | 5.98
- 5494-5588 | 5.85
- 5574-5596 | 6.17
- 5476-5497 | 5.91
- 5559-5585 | 6.23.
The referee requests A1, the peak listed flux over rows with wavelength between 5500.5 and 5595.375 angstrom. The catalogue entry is 6.33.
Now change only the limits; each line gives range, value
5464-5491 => 6.11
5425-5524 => 6.98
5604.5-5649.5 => 6.1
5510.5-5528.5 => 5.87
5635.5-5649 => 6.01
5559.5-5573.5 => 6.25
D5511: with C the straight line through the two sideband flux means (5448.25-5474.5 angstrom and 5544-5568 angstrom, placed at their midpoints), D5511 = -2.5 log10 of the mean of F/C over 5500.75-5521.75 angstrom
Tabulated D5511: 0.06 mag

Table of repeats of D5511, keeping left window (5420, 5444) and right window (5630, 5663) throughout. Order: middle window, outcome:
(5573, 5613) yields 0.04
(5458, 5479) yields 0.21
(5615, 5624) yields 0.07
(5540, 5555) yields 0.06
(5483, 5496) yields 0.07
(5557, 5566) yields 0.02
